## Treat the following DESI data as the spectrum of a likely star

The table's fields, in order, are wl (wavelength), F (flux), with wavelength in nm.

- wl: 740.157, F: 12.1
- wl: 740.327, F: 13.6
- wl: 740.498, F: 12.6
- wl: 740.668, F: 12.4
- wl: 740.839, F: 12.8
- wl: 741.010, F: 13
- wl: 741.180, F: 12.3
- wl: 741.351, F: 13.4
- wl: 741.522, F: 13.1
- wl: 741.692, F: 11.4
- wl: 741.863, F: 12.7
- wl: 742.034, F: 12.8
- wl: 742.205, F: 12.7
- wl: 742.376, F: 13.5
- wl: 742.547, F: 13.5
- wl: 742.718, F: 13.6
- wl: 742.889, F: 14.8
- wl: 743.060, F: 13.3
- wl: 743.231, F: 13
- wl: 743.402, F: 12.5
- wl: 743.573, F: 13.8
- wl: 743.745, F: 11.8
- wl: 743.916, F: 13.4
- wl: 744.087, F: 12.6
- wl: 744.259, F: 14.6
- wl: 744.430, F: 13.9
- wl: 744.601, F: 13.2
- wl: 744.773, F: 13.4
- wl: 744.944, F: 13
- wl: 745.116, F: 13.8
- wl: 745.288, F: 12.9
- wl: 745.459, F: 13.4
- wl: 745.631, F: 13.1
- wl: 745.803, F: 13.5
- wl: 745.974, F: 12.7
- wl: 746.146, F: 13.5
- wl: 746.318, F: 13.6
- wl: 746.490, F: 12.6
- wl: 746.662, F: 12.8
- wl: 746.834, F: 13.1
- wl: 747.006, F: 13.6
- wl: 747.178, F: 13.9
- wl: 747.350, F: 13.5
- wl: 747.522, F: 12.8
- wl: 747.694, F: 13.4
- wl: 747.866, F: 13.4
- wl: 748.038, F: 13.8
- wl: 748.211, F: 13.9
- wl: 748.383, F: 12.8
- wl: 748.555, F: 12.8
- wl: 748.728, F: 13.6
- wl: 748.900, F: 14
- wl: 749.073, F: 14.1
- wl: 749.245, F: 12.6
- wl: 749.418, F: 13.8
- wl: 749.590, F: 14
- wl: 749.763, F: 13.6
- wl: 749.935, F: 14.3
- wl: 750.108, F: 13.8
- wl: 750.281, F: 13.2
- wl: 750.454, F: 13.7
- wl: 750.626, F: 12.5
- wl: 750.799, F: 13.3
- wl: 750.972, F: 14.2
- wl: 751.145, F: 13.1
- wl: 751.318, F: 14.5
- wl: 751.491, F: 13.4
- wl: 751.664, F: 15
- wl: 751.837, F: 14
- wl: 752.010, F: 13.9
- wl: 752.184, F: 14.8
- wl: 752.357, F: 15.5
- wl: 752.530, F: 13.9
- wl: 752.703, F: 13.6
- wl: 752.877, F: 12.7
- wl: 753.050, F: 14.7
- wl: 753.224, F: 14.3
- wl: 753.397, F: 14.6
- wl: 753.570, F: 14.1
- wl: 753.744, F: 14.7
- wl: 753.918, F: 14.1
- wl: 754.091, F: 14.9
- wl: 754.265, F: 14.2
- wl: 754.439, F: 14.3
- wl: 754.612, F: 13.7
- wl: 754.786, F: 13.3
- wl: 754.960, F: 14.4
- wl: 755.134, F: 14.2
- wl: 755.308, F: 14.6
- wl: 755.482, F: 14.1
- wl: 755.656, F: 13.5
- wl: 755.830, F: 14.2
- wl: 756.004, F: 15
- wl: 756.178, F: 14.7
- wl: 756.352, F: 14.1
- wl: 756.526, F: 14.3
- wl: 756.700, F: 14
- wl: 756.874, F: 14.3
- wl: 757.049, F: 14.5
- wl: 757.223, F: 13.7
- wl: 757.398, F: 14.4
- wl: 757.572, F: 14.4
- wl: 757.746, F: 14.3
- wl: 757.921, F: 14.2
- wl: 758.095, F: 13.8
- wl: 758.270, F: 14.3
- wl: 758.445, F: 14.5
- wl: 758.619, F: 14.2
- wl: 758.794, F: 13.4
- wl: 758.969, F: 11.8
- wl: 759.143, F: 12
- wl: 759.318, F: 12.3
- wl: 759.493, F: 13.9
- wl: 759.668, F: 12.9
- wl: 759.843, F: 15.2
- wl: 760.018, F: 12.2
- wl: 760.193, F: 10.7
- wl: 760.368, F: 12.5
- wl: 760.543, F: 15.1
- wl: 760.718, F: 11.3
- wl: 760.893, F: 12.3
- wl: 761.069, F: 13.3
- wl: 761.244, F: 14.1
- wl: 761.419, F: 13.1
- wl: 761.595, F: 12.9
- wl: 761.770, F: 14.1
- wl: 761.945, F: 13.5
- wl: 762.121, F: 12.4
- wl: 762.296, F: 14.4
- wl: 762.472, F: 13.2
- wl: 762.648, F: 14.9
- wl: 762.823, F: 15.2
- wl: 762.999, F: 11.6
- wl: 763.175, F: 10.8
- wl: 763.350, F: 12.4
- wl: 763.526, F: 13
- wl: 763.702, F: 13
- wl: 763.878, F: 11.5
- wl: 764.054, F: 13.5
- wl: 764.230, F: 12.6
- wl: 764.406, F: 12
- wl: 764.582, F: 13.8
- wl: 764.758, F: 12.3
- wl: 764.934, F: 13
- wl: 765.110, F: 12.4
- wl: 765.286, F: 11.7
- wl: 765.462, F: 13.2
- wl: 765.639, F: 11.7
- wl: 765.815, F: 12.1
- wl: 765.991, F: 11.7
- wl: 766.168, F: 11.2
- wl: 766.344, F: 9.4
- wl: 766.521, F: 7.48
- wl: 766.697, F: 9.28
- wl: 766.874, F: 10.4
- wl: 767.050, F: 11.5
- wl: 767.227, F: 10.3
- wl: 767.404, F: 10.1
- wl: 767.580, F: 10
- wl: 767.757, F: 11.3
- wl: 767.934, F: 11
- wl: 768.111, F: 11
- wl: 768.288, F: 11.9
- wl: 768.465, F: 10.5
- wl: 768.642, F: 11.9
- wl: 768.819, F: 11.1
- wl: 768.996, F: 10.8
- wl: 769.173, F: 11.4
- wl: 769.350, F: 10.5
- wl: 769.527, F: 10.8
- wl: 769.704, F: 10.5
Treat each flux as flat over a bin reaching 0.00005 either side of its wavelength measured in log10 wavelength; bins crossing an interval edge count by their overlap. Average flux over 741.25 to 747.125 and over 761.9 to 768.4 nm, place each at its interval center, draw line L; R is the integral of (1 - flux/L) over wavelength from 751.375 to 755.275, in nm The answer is -0.49 nm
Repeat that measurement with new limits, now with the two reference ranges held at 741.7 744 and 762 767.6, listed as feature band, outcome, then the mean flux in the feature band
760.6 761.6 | -0.060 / 12.9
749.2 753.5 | -0.414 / 13.9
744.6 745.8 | -0.026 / 13.3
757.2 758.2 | -0.148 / 14.2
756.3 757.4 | -0.158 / 14.2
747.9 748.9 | -0.047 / 13.4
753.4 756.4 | -0.424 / 14.3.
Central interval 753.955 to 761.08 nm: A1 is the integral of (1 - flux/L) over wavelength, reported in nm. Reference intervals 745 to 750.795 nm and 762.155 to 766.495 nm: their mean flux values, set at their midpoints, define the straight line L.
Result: -0.50 nm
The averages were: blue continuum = 13.4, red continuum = 12.4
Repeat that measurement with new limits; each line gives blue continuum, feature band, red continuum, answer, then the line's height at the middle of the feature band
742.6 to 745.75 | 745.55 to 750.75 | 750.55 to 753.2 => 0.097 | 13.7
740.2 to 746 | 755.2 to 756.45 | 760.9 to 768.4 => -0.180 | 12.5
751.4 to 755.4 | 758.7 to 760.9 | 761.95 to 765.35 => 0.099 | 13.4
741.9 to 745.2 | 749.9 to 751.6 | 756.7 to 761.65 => -0.029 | 13.4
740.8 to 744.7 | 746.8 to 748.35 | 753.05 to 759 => 0.003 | 13.5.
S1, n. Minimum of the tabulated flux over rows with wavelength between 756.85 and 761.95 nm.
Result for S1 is 10.7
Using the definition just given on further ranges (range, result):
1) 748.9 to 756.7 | 12.5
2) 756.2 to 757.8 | 13.7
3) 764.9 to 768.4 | 7.48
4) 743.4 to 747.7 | 11.8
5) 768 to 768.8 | 10.5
